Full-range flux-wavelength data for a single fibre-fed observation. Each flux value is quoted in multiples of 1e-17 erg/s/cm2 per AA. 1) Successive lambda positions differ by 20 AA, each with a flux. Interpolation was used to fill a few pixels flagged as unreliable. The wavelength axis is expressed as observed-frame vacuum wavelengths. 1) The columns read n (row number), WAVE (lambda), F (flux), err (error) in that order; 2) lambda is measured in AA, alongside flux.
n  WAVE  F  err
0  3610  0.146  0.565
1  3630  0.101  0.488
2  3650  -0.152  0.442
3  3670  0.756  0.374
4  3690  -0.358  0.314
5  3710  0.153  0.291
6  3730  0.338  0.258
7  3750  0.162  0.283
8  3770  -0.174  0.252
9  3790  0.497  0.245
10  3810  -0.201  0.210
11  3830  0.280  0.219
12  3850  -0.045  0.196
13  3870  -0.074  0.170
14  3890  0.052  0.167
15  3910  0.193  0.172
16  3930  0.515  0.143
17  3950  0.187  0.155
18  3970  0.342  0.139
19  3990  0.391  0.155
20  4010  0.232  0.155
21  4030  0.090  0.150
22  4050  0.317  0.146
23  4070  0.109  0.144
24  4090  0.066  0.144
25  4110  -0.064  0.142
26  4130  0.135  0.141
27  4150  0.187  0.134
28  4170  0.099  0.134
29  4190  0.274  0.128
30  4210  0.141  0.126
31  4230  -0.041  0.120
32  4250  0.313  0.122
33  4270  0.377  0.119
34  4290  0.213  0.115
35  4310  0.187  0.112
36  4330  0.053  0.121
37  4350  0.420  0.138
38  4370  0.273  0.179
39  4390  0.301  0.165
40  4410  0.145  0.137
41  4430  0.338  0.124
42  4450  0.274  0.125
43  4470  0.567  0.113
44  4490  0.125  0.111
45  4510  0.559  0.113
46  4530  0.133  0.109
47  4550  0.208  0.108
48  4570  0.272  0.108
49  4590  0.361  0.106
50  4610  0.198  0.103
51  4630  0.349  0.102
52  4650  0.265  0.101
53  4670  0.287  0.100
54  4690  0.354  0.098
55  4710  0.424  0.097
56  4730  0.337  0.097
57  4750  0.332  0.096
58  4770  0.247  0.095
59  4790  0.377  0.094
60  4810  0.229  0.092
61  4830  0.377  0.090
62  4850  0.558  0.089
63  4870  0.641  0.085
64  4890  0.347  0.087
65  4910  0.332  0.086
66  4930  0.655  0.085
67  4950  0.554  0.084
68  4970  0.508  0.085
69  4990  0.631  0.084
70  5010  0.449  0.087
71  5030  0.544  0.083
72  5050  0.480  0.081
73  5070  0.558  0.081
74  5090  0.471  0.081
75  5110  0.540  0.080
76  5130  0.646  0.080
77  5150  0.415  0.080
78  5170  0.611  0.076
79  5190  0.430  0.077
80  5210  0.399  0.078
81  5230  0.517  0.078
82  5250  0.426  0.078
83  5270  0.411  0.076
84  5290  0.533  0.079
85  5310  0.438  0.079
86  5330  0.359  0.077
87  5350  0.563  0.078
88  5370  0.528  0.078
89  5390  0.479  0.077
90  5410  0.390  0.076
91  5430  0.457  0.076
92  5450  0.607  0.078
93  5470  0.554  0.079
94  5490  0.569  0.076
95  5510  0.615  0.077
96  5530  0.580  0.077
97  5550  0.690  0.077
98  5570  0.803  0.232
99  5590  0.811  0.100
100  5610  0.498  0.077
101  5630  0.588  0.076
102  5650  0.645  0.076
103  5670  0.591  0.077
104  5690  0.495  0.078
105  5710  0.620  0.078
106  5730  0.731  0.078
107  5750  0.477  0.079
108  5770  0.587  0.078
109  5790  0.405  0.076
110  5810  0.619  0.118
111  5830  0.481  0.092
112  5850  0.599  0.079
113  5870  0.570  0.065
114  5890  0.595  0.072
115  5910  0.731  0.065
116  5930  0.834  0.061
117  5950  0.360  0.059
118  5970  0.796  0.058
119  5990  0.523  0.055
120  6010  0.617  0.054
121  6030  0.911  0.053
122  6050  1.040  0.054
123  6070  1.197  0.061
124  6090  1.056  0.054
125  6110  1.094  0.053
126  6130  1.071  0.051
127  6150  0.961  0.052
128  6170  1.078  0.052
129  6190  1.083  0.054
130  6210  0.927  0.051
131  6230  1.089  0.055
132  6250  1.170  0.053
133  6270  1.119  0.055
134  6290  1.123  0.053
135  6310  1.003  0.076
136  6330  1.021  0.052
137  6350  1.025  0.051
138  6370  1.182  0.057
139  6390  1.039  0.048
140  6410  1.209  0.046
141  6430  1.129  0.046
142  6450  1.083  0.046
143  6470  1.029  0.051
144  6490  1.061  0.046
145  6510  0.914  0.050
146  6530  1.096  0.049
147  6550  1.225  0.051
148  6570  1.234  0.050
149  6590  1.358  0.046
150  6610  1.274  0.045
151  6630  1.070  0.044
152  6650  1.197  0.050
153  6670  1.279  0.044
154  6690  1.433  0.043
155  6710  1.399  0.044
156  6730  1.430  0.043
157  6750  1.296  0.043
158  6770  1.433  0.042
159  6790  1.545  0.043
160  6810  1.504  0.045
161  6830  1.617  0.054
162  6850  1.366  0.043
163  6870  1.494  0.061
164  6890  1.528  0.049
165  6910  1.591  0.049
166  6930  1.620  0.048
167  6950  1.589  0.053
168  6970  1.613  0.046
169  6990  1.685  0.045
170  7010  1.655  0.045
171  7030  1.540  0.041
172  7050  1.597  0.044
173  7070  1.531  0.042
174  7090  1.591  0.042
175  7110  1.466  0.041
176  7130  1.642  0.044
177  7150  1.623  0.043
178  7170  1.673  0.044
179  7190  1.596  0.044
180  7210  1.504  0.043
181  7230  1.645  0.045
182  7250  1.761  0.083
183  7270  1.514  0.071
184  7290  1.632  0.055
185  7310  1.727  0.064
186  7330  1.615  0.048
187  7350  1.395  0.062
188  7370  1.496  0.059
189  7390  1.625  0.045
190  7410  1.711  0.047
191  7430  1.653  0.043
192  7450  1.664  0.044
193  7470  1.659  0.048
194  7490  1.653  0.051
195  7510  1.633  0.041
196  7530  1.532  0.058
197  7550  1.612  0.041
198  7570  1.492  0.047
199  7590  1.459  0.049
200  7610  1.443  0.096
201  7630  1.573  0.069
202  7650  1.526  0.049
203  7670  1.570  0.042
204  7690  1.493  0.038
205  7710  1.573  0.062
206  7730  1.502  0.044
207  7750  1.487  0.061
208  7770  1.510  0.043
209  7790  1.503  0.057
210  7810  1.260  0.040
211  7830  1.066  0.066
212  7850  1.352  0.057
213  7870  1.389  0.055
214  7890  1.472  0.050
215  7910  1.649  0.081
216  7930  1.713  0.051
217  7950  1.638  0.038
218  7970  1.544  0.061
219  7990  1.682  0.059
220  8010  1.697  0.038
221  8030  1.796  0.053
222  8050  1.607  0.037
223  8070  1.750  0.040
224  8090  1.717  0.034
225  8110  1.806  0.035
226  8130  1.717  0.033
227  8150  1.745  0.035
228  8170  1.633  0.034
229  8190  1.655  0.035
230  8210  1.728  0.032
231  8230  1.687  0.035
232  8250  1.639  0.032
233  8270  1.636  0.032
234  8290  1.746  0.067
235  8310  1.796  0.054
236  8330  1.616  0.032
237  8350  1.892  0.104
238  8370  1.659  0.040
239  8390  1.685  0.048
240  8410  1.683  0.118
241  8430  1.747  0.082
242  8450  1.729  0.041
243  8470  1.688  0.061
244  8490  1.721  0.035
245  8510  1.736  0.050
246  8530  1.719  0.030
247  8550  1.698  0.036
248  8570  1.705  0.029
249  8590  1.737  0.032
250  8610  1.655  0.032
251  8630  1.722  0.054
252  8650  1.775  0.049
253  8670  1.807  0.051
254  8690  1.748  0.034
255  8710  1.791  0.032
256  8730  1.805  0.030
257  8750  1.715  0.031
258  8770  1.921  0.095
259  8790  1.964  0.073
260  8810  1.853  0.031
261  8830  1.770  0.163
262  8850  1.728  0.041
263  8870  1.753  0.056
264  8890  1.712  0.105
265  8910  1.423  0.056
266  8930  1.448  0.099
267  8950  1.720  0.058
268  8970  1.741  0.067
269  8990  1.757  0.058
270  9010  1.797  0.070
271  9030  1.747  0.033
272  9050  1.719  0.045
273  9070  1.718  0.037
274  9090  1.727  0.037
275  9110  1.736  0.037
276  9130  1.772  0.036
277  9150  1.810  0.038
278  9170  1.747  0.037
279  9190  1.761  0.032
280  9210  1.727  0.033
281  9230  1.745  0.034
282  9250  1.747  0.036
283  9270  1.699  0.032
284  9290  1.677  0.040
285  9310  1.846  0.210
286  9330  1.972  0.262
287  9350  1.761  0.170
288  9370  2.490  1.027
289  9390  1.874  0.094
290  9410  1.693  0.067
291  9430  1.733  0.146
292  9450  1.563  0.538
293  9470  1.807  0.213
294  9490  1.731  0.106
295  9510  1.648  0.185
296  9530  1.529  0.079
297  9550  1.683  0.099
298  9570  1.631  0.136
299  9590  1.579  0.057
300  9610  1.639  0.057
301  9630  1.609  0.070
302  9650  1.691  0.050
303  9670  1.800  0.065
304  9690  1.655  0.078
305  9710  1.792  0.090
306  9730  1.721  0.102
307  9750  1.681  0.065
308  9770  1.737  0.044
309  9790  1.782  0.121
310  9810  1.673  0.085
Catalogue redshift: 0.51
